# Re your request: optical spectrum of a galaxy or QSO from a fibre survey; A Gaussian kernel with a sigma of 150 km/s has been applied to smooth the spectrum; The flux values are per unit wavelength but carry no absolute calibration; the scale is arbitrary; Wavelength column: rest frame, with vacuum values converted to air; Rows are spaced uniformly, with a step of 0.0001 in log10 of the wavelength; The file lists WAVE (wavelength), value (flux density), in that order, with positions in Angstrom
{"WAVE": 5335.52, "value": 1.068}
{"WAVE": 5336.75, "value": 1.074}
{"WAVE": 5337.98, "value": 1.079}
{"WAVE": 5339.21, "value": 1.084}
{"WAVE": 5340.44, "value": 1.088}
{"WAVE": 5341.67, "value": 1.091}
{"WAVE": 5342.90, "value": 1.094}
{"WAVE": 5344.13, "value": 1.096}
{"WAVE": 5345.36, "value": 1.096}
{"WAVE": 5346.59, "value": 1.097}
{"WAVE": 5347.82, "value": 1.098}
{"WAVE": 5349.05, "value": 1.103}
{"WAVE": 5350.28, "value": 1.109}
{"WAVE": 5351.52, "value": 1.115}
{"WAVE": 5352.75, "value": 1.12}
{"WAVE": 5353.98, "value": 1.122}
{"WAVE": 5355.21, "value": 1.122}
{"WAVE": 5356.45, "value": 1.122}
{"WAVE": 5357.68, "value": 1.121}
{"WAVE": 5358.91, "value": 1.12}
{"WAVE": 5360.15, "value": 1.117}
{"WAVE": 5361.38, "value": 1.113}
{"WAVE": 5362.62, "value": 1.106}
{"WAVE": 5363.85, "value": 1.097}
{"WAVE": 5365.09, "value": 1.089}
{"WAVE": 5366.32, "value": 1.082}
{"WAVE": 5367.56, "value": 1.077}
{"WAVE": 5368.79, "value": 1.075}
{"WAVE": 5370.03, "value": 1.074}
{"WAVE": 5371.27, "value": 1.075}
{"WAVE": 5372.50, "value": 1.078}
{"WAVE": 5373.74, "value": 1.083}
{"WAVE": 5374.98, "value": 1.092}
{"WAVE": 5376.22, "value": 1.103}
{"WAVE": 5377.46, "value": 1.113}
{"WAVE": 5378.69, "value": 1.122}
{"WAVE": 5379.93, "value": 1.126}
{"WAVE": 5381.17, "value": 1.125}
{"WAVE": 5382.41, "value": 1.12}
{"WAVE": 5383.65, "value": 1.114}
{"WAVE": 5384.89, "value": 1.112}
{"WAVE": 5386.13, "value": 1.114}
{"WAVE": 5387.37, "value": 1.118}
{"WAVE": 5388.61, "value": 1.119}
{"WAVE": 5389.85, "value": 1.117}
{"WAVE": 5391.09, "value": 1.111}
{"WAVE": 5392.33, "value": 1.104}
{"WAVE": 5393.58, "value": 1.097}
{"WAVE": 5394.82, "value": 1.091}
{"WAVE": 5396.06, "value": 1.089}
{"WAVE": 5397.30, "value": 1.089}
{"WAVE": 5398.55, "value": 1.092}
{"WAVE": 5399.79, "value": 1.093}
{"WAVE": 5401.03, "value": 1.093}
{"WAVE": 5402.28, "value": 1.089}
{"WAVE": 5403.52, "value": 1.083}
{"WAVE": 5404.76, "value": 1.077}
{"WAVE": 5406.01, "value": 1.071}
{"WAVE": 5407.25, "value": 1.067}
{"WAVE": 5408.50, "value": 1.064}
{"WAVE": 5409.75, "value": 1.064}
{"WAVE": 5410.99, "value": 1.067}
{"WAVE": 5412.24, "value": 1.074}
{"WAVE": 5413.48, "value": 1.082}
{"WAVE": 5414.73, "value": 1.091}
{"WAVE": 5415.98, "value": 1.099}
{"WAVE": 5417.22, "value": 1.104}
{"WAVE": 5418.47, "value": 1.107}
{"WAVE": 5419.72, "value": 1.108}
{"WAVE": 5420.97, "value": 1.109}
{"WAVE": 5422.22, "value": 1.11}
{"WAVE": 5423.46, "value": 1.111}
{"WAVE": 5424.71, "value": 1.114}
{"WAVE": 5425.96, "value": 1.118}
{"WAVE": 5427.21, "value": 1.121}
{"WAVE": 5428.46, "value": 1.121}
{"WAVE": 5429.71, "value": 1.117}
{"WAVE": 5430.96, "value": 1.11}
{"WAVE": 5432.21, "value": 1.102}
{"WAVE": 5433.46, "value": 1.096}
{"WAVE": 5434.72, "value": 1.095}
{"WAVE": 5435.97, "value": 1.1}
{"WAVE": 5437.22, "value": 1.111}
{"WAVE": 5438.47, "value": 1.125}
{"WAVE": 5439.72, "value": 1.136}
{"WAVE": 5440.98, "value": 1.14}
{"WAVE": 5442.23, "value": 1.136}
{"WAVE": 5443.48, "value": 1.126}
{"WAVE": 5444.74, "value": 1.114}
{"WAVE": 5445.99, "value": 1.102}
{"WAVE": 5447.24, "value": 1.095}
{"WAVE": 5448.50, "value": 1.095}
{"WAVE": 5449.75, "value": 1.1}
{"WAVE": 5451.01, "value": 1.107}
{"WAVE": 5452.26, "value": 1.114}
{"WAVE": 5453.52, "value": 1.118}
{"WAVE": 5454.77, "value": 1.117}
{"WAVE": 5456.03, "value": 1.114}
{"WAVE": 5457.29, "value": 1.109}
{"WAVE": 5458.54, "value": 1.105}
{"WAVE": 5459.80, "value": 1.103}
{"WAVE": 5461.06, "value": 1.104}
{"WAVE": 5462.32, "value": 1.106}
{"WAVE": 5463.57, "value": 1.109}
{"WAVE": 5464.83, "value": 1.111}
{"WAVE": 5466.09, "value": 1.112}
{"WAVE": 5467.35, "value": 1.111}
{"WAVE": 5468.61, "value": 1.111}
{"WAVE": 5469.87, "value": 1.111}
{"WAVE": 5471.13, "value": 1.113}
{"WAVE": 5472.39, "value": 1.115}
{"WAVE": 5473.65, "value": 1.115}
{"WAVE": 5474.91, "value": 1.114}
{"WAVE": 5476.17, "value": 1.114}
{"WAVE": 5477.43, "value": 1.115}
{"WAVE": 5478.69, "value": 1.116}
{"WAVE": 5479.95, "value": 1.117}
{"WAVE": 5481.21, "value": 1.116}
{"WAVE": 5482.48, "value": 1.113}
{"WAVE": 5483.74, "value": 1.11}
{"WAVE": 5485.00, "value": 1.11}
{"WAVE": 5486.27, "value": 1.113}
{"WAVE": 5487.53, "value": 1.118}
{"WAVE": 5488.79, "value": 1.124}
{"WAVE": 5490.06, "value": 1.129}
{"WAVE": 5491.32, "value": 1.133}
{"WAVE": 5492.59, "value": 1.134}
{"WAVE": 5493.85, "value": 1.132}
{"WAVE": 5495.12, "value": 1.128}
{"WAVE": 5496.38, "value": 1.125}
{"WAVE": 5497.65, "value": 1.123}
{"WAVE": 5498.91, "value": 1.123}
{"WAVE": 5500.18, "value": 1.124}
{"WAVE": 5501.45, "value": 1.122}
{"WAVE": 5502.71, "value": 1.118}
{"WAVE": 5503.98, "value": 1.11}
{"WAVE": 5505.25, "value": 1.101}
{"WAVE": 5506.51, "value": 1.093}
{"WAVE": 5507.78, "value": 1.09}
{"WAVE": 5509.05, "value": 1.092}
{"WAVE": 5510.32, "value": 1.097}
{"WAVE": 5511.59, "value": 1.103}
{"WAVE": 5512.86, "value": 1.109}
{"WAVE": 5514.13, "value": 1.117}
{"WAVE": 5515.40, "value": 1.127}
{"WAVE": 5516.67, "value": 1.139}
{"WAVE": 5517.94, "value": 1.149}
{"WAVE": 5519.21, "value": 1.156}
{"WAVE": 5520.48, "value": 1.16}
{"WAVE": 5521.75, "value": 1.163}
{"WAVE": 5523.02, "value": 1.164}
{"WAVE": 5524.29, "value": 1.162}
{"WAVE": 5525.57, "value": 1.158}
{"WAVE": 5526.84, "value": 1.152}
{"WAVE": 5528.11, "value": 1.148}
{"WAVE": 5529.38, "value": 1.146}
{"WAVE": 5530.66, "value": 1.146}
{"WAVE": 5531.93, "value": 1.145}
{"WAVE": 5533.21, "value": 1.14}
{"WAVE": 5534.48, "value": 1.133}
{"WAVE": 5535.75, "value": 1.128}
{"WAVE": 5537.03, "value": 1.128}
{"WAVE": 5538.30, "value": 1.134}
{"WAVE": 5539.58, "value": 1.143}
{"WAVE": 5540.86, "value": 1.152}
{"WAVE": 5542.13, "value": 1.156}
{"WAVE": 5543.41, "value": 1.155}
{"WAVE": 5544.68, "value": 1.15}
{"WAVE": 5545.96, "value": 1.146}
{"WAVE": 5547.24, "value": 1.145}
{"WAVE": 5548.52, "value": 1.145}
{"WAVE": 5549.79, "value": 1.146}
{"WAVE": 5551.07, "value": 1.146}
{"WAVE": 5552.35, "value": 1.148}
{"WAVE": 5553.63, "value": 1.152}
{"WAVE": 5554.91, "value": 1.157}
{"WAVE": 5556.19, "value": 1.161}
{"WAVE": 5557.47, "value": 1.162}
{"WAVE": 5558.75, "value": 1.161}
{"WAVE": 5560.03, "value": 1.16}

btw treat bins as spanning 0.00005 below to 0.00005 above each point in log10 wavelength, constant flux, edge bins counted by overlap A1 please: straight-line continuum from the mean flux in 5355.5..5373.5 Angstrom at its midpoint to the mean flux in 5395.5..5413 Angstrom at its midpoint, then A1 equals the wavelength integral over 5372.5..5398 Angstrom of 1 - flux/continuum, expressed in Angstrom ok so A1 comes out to -0.5 Angstrom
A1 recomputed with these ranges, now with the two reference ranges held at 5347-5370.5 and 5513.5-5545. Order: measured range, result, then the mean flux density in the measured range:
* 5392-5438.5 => 0.94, 1.1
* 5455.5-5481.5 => 0.46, 1.11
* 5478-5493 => 0.22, 1.12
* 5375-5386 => -0.05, 1.12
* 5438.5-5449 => 0.06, 1.12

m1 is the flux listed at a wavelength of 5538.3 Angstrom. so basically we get 1.134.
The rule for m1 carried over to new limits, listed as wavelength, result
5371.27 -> 1.075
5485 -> 1.11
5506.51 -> 1.093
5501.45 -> 1.122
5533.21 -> 1.14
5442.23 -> 1.136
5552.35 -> 1.148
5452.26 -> 1.114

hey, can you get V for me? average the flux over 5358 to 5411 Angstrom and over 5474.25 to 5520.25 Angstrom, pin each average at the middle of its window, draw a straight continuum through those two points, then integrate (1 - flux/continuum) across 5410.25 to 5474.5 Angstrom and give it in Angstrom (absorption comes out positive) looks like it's -0.05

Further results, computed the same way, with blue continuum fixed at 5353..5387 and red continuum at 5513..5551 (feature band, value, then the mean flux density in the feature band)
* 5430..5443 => 0.07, 1.12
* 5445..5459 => 0.23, 1.11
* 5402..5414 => 0.44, 1.07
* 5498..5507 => 0.19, 1.11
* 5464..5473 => 0.14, 1.11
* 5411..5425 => 0.22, 1.1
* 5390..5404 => 0.21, 1.09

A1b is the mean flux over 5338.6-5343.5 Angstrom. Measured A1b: 1.09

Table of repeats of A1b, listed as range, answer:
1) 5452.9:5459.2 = 1.11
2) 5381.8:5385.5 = 1.12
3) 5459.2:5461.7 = 1.1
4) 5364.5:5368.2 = 1.08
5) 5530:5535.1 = 1.14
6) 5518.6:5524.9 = 1.16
